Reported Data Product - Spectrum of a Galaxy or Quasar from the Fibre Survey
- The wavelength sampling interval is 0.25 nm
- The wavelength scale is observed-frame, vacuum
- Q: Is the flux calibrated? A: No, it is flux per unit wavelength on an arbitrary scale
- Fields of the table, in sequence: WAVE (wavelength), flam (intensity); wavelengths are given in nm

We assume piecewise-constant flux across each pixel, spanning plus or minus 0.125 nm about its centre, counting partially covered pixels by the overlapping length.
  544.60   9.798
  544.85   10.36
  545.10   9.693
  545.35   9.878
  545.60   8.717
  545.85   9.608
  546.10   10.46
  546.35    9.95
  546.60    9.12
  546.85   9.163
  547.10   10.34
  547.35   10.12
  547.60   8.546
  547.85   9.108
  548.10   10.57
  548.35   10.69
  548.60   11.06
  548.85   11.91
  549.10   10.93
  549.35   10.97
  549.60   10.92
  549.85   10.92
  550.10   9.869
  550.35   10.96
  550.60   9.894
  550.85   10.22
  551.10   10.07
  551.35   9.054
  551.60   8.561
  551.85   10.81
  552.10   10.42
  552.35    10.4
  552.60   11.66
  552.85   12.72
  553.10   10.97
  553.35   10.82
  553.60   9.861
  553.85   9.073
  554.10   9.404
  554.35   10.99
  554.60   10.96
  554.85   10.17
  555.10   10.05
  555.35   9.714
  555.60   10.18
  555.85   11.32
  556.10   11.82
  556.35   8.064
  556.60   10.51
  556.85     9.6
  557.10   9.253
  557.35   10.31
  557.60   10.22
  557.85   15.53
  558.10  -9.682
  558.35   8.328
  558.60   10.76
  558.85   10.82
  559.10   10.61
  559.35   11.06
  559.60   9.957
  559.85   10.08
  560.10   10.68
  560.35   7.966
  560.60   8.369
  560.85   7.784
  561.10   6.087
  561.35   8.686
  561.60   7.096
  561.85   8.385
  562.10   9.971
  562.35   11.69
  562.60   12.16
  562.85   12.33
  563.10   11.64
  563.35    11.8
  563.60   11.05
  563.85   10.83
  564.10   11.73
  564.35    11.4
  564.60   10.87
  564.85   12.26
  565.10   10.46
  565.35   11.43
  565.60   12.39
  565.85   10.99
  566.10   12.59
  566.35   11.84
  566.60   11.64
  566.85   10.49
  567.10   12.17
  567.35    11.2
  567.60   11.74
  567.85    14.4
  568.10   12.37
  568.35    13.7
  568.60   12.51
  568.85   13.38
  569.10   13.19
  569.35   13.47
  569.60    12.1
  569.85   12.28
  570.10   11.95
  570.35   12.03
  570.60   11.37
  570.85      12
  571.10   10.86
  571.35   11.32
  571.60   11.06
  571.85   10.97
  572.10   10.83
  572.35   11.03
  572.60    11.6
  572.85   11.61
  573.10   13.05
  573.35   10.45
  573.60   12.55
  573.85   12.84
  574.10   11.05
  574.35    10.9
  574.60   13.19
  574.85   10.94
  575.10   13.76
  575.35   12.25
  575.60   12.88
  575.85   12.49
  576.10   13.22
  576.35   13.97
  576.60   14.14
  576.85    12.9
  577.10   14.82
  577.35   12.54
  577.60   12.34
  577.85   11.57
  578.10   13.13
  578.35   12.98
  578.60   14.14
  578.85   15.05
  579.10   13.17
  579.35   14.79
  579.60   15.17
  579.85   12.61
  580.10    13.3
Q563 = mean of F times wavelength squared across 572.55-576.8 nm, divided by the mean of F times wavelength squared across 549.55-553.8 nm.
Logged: 1.3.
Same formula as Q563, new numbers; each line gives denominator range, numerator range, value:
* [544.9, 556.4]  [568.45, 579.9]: 1.33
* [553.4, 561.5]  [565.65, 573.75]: 1.34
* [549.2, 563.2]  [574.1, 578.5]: 1.40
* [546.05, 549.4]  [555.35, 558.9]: 0.92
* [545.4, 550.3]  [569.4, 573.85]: 1.25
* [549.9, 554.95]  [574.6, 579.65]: 1.40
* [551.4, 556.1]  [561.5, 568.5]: 1.14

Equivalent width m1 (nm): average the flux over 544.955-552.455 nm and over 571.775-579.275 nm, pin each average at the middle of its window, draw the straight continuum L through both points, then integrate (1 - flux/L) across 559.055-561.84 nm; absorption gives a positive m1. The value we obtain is 0.57 nm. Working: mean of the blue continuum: 10.1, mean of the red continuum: 12.6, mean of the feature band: 8.87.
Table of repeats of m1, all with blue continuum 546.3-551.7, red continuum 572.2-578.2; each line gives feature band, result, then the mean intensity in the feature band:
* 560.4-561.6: 0.377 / 7.68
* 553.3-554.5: 0.065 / 10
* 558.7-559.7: 0.037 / 10.6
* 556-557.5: 0.129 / 9.9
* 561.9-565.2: 0.026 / 11.3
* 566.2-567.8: 0.009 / 11.7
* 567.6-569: -0.152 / 13.1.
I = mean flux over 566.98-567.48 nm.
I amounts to 11.7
